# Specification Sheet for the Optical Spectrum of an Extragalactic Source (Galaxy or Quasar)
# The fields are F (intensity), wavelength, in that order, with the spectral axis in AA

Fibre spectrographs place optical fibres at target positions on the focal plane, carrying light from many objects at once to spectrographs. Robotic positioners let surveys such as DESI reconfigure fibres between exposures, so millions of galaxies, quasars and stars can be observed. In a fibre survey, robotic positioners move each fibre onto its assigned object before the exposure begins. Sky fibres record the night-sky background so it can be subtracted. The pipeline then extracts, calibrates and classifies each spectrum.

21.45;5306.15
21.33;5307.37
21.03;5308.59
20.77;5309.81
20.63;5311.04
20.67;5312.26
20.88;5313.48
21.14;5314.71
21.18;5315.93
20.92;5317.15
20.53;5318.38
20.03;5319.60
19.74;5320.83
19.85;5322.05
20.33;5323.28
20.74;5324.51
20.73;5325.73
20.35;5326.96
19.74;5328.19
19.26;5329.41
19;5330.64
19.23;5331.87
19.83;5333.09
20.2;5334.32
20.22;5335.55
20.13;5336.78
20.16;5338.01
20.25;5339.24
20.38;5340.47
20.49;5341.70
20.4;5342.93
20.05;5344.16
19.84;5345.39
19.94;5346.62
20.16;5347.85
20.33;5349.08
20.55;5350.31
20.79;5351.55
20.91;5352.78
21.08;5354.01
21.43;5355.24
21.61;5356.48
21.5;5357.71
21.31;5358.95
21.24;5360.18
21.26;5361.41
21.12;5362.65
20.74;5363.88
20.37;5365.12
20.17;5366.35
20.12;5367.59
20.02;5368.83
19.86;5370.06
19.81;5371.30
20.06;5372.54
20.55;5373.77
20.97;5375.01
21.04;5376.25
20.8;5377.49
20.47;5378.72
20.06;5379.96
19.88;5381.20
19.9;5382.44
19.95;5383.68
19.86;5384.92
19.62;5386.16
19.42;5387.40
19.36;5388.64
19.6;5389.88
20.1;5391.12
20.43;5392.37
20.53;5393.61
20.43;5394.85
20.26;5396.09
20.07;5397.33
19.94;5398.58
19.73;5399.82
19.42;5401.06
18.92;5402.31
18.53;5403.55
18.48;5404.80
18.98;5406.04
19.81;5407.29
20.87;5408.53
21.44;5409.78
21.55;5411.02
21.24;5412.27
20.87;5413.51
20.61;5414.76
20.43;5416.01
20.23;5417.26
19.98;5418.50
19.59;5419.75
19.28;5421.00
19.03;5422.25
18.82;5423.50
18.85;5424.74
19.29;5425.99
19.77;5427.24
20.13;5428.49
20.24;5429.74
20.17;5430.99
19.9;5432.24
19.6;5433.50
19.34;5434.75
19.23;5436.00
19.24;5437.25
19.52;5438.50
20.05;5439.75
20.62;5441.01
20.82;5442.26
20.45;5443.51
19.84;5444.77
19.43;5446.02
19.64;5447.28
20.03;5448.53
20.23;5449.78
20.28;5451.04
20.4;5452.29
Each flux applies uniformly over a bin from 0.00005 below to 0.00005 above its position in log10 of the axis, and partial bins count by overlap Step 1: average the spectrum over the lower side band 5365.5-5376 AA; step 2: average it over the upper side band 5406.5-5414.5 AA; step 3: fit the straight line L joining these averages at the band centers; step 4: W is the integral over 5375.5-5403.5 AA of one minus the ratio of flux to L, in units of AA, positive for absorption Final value 0.8 AA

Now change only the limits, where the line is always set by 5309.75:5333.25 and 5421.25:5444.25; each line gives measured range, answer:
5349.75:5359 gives -0.47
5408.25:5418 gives -0.53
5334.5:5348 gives -0.01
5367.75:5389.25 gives -0.11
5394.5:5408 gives 0.26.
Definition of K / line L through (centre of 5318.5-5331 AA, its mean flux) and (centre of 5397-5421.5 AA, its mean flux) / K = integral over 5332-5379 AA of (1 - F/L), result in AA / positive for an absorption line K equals -1.2 AA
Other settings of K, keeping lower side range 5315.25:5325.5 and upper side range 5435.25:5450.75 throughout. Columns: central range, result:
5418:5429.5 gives 0.33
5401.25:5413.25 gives 0.06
